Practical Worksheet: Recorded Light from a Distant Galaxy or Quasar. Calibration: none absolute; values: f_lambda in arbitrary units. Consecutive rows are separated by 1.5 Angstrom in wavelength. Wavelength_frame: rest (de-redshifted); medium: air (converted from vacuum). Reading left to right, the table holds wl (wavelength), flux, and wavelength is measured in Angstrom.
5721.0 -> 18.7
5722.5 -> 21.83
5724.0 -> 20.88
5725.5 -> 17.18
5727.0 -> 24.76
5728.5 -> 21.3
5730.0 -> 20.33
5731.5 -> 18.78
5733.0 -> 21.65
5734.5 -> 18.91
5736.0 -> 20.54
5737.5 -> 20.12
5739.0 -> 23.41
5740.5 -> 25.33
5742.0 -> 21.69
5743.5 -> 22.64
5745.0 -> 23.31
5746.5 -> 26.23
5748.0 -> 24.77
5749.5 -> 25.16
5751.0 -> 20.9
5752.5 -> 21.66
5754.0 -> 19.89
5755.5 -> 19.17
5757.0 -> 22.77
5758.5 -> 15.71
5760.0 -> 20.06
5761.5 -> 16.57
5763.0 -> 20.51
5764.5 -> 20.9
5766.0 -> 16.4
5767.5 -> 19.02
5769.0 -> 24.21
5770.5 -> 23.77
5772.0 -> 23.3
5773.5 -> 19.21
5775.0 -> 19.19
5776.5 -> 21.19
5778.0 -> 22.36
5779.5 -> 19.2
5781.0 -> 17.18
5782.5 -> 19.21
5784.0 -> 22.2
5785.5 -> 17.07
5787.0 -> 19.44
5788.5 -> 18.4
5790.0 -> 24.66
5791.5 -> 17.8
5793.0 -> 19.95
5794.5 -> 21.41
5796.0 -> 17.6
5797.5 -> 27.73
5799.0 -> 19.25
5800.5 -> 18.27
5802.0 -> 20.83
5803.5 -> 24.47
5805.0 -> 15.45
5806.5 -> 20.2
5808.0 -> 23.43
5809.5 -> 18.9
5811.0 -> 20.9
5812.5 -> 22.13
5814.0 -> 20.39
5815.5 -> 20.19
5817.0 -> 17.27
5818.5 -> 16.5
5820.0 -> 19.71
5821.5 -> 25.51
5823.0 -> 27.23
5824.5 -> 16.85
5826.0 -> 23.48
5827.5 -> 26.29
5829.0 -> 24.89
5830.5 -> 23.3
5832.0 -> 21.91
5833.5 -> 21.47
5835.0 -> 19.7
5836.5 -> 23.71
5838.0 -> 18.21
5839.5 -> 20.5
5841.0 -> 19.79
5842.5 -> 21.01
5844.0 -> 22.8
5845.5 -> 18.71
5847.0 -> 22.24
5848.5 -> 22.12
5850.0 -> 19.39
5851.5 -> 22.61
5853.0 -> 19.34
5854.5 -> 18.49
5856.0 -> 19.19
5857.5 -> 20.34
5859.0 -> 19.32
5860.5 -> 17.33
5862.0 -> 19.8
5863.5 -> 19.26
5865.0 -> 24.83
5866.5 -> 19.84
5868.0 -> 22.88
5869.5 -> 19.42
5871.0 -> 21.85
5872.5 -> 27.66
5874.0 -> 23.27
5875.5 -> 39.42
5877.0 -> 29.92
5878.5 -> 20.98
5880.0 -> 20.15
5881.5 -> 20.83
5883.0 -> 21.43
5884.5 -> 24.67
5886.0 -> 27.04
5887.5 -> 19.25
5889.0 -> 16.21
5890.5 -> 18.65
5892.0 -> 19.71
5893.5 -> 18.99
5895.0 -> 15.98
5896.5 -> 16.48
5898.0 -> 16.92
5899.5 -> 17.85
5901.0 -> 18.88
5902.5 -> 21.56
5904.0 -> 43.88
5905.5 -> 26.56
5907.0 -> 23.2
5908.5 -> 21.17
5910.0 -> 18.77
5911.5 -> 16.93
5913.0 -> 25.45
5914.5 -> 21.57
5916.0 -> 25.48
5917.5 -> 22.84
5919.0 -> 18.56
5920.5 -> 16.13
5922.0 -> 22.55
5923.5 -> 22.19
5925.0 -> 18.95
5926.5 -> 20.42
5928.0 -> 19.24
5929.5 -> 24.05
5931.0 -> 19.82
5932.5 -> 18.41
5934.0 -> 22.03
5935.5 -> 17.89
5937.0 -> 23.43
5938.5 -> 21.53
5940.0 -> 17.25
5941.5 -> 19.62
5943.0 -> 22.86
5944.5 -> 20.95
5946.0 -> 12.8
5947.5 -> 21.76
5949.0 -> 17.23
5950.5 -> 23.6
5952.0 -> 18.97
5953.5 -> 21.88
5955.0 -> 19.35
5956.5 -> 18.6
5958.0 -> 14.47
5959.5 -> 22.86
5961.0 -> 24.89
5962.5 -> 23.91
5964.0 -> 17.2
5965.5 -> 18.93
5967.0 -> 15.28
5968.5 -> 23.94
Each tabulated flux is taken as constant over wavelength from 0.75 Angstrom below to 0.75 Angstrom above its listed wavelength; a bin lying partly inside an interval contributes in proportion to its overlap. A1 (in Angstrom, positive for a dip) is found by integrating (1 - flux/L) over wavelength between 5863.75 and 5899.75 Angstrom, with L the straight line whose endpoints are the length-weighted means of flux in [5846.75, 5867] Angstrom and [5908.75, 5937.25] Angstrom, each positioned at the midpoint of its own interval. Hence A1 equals -2.5 Angstrom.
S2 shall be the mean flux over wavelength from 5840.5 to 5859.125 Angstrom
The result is 20.5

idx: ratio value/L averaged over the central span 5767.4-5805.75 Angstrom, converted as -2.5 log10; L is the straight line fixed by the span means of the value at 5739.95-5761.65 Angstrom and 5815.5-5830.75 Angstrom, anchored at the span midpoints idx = 0.07 mag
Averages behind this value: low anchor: 21.8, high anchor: 22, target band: 20.5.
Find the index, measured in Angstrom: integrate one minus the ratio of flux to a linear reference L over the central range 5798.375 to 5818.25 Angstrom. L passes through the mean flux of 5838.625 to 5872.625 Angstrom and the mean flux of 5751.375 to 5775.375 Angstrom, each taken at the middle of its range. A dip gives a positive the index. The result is 0.4 Angstrom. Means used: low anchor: 20.2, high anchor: 20.7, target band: 20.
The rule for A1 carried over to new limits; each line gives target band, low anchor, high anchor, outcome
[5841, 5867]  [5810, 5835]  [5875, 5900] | 1.3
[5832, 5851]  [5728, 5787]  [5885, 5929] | 0.1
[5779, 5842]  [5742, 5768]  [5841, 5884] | 2.0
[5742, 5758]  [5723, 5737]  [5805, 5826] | -1.5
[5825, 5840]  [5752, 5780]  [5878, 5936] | -1.2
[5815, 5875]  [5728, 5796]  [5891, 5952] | -1.4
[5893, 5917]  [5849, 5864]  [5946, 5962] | -2.5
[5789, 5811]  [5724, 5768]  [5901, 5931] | 0.8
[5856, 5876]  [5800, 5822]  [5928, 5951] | -2.1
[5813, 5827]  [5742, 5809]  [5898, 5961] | -0.1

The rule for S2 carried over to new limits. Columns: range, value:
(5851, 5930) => 21.7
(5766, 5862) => 20.7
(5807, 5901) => 21.2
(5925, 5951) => 20.1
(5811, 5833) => 21.8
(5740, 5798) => 20.9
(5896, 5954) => 21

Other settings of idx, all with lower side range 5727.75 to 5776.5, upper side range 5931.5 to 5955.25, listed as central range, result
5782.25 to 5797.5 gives 0.04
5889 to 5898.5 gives 0.15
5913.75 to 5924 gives -0.06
